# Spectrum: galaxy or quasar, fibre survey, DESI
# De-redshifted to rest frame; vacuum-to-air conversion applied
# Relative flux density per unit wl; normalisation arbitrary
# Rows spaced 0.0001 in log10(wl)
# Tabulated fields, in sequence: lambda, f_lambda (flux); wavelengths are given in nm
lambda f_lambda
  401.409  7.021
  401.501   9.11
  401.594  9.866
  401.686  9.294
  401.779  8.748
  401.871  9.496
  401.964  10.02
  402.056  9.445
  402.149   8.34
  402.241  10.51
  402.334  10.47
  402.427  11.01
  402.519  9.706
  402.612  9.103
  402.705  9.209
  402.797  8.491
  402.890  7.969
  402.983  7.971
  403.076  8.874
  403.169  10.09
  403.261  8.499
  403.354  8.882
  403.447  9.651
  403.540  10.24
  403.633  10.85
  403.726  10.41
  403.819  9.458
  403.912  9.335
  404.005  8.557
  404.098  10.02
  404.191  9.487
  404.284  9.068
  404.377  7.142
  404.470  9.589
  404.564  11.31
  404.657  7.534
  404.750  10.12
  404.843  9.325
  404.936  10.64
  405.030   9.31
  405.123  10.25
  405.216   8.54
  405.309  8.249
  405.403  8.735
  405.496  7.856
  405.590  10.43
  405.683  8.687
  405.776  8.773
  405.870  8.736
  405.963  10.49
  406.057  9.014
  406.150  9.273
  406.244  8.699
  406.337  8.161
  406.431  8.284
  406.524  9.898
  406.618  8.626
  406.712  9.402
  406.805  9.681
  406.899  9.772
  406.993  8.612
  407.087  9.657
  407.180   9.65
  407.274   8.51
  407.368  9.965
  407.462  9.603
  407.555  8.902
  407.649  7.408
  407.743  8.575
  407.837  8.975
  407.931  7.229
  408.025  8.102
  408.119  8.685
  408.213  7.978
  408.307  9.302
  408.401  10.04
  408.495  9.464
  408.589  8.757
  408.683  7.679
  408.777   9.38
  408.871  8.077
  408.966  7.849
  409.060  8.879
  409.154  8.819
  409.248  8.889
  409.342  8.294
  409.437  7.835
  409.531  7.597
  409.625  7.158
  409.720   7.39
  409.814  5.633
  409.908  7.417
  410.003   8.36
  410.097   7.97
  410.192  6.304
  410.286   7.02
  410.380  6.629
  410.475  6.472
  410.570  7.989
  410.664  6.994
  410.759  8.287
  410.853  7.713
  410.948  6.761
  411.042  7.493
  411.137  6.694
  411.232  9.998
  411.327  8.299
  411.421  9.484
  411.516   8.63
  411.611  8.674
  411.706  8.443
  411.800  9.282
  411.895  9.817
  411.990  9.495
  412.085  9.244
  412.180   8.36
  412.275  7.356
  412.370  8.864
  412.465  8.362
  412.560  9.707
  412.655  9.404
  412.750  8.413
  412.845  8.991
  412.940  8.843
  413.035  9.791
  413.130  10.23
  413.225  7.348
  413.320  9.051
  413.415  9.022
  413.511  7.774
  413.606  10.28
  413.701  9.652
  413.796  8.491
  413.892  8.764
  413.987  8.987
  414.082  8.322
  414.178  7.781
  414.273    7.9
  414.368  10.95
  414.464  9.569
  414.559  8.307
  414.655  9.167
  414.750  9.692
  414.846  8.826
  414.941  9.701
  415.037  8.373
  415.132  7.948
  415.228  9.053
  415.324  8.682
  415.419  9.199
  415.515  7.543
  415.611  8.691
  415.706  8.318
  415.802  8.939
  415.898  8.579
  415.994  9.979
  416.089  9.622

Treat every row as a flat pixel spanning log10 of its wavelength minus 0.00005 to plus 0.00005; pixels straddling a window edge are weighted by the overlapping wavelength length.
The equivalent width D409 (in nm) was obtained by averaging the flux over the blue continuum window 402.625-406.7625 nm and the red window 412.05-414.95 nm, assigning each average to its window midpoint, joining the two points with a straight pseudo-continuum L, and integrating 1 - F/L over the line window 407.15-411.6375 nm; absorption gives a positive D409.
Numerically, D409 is 0.44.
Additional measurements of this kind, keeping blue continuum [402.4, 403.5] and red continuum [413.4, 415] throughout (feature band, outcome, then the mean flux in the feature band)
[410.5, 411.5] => 0.12 nm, 7.96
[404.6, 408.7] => 0.03 nm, 9.01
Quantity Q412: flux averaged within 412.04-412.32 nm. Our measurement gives 8.31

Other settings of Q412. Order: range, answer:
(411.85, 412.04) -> 9.63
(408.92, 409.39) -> 8.55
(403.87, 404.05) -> 8.94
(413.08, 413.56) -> 8.7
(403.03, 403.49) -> 9.2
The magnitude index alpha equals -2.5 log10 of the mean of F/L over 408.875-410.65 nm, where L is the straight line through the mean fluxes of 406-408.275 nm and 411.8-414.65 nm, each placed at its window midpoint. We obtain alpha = 0.17 mag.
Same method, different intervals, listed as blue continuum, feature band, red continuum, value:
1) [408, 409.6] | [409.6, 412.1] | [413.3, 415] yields 0.11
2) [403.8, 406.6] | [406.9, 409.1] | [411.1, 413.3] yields 0.03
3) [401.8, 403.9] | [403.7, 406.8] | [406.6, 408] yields 0.00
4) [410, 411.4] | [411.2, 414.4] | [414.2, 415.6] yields -0.09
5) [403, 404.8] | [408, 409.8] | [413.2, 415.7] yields 0.09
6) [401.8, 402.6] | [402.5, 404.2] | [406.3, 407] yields 0.04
